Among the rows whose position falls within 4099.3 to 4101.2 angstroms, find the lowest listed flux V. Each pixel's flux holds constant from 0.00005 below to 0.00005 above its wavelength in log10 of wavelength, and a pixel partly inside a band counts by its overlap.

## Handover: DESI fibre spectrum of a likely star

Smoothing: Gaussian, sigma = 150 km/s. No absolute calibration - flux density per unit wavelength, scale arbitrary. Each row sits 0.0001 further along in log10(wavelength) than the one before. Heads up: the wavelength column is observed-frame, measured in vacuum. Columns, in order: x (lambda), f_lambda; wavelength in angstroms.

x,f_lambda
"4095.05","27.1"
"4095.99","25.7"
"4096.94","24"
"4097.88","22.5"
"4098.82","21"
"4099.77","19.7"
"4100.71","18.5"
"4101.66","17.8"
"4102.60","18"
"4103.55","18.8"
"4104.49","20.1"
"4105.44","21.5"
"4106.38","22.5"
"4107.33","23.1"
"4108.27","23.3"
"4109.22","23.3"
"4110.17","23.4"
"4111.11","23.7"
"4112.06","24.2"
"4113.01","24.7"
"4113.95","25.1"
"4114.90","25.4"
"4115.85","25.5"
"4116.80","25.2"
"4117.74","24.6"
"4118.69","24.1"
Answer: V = 18.5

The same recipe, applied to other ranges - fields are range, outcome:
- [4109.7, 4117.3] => 23.4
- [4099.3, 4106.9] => 17.8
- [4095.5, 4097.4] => 24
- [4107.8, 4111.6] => 23.3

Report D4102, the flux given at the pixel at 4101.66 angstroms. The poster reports 17.8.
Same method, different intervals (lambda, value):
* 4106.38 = 22.5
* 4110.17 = 23.4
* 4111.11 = 23.7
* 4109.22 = 23.3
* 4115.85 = 25.5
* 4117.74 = 24.6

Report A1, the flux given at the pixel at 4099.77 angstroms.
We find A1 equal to 19.7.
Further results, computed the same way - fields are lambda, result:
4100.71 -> 18.5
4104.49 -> 20.1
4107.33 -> 23.1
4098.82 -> 21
